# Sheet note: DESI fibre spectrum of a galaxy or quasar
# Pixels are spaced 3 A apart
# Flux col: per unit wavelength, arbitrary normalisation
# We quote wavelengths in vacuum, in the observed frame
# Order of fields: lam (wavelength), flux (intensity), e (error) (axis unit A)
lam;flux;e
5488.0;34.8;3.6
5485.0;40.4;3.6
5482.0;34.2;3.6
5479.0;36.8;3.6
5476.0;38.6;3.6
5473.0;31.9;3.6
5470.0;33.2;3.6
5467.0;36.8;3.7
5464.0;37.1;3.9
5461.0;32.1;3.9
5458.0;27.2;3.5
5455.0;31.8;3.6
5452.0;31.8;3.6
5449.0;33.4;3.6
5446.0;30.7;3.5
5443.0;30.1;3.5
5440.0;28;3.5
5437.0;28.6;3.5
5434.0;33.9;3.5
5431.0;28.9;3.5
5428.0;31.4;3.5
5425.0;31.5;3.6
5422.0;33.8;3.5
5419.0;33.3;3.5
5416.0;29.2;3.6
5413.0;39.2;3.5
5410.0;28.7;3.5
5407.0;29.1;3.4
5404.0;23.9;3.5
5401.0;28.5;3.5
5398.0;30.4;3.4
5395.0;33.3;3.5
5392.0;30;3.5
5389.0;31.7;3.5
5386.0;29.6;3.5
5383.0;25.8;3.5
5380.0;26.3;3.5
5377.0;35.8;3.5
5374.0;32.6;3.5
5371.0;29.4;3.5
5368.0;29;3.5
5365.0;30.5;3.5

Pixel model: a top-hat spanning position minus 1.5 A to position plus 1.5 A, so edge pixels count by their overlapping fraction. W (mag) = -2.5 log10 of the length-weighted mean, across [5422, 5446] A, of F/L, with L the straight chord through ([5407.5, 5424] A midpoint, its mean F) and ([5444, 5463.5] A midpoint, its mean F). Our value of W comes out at 0.05 mag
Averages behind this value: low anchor 32.6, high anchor 31.4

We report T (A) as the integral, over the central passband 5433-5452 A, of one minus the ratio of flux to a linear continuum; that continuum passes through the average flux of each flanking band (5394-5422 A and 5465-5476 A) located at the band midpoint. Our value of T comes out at 1.3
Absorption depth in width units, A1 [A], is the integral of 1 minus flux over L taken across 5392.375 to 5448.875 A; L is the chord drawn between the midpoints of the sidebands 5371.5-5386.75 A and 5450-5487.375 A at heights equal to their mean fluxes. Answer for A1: 2.19 A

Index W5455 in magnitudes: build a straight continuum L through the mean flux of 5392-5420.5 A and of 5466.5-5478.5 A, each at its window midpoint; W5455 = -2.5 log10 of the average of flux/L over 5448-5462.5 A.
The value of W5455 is 0.09 mag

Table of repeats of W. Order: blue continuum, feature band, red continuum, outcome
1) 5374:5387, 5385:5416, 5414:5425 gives 0.02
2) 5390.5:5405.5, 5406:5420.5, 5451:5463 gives -0.08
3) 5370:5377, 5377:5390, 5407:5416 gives 0.11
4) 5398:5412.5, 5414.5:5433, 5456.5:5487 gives -0.04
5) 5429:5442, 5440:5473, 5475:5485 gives 0.04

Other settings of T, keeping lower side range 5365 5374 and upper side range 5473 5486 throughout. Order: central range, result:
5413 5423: 0.0 A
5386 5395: 0.1 A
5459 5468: 0.2 A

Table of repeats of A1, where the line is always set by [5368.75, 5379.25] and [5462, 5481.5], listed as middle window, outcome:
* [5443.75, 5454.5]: 0.90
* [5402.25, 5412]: 1.55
